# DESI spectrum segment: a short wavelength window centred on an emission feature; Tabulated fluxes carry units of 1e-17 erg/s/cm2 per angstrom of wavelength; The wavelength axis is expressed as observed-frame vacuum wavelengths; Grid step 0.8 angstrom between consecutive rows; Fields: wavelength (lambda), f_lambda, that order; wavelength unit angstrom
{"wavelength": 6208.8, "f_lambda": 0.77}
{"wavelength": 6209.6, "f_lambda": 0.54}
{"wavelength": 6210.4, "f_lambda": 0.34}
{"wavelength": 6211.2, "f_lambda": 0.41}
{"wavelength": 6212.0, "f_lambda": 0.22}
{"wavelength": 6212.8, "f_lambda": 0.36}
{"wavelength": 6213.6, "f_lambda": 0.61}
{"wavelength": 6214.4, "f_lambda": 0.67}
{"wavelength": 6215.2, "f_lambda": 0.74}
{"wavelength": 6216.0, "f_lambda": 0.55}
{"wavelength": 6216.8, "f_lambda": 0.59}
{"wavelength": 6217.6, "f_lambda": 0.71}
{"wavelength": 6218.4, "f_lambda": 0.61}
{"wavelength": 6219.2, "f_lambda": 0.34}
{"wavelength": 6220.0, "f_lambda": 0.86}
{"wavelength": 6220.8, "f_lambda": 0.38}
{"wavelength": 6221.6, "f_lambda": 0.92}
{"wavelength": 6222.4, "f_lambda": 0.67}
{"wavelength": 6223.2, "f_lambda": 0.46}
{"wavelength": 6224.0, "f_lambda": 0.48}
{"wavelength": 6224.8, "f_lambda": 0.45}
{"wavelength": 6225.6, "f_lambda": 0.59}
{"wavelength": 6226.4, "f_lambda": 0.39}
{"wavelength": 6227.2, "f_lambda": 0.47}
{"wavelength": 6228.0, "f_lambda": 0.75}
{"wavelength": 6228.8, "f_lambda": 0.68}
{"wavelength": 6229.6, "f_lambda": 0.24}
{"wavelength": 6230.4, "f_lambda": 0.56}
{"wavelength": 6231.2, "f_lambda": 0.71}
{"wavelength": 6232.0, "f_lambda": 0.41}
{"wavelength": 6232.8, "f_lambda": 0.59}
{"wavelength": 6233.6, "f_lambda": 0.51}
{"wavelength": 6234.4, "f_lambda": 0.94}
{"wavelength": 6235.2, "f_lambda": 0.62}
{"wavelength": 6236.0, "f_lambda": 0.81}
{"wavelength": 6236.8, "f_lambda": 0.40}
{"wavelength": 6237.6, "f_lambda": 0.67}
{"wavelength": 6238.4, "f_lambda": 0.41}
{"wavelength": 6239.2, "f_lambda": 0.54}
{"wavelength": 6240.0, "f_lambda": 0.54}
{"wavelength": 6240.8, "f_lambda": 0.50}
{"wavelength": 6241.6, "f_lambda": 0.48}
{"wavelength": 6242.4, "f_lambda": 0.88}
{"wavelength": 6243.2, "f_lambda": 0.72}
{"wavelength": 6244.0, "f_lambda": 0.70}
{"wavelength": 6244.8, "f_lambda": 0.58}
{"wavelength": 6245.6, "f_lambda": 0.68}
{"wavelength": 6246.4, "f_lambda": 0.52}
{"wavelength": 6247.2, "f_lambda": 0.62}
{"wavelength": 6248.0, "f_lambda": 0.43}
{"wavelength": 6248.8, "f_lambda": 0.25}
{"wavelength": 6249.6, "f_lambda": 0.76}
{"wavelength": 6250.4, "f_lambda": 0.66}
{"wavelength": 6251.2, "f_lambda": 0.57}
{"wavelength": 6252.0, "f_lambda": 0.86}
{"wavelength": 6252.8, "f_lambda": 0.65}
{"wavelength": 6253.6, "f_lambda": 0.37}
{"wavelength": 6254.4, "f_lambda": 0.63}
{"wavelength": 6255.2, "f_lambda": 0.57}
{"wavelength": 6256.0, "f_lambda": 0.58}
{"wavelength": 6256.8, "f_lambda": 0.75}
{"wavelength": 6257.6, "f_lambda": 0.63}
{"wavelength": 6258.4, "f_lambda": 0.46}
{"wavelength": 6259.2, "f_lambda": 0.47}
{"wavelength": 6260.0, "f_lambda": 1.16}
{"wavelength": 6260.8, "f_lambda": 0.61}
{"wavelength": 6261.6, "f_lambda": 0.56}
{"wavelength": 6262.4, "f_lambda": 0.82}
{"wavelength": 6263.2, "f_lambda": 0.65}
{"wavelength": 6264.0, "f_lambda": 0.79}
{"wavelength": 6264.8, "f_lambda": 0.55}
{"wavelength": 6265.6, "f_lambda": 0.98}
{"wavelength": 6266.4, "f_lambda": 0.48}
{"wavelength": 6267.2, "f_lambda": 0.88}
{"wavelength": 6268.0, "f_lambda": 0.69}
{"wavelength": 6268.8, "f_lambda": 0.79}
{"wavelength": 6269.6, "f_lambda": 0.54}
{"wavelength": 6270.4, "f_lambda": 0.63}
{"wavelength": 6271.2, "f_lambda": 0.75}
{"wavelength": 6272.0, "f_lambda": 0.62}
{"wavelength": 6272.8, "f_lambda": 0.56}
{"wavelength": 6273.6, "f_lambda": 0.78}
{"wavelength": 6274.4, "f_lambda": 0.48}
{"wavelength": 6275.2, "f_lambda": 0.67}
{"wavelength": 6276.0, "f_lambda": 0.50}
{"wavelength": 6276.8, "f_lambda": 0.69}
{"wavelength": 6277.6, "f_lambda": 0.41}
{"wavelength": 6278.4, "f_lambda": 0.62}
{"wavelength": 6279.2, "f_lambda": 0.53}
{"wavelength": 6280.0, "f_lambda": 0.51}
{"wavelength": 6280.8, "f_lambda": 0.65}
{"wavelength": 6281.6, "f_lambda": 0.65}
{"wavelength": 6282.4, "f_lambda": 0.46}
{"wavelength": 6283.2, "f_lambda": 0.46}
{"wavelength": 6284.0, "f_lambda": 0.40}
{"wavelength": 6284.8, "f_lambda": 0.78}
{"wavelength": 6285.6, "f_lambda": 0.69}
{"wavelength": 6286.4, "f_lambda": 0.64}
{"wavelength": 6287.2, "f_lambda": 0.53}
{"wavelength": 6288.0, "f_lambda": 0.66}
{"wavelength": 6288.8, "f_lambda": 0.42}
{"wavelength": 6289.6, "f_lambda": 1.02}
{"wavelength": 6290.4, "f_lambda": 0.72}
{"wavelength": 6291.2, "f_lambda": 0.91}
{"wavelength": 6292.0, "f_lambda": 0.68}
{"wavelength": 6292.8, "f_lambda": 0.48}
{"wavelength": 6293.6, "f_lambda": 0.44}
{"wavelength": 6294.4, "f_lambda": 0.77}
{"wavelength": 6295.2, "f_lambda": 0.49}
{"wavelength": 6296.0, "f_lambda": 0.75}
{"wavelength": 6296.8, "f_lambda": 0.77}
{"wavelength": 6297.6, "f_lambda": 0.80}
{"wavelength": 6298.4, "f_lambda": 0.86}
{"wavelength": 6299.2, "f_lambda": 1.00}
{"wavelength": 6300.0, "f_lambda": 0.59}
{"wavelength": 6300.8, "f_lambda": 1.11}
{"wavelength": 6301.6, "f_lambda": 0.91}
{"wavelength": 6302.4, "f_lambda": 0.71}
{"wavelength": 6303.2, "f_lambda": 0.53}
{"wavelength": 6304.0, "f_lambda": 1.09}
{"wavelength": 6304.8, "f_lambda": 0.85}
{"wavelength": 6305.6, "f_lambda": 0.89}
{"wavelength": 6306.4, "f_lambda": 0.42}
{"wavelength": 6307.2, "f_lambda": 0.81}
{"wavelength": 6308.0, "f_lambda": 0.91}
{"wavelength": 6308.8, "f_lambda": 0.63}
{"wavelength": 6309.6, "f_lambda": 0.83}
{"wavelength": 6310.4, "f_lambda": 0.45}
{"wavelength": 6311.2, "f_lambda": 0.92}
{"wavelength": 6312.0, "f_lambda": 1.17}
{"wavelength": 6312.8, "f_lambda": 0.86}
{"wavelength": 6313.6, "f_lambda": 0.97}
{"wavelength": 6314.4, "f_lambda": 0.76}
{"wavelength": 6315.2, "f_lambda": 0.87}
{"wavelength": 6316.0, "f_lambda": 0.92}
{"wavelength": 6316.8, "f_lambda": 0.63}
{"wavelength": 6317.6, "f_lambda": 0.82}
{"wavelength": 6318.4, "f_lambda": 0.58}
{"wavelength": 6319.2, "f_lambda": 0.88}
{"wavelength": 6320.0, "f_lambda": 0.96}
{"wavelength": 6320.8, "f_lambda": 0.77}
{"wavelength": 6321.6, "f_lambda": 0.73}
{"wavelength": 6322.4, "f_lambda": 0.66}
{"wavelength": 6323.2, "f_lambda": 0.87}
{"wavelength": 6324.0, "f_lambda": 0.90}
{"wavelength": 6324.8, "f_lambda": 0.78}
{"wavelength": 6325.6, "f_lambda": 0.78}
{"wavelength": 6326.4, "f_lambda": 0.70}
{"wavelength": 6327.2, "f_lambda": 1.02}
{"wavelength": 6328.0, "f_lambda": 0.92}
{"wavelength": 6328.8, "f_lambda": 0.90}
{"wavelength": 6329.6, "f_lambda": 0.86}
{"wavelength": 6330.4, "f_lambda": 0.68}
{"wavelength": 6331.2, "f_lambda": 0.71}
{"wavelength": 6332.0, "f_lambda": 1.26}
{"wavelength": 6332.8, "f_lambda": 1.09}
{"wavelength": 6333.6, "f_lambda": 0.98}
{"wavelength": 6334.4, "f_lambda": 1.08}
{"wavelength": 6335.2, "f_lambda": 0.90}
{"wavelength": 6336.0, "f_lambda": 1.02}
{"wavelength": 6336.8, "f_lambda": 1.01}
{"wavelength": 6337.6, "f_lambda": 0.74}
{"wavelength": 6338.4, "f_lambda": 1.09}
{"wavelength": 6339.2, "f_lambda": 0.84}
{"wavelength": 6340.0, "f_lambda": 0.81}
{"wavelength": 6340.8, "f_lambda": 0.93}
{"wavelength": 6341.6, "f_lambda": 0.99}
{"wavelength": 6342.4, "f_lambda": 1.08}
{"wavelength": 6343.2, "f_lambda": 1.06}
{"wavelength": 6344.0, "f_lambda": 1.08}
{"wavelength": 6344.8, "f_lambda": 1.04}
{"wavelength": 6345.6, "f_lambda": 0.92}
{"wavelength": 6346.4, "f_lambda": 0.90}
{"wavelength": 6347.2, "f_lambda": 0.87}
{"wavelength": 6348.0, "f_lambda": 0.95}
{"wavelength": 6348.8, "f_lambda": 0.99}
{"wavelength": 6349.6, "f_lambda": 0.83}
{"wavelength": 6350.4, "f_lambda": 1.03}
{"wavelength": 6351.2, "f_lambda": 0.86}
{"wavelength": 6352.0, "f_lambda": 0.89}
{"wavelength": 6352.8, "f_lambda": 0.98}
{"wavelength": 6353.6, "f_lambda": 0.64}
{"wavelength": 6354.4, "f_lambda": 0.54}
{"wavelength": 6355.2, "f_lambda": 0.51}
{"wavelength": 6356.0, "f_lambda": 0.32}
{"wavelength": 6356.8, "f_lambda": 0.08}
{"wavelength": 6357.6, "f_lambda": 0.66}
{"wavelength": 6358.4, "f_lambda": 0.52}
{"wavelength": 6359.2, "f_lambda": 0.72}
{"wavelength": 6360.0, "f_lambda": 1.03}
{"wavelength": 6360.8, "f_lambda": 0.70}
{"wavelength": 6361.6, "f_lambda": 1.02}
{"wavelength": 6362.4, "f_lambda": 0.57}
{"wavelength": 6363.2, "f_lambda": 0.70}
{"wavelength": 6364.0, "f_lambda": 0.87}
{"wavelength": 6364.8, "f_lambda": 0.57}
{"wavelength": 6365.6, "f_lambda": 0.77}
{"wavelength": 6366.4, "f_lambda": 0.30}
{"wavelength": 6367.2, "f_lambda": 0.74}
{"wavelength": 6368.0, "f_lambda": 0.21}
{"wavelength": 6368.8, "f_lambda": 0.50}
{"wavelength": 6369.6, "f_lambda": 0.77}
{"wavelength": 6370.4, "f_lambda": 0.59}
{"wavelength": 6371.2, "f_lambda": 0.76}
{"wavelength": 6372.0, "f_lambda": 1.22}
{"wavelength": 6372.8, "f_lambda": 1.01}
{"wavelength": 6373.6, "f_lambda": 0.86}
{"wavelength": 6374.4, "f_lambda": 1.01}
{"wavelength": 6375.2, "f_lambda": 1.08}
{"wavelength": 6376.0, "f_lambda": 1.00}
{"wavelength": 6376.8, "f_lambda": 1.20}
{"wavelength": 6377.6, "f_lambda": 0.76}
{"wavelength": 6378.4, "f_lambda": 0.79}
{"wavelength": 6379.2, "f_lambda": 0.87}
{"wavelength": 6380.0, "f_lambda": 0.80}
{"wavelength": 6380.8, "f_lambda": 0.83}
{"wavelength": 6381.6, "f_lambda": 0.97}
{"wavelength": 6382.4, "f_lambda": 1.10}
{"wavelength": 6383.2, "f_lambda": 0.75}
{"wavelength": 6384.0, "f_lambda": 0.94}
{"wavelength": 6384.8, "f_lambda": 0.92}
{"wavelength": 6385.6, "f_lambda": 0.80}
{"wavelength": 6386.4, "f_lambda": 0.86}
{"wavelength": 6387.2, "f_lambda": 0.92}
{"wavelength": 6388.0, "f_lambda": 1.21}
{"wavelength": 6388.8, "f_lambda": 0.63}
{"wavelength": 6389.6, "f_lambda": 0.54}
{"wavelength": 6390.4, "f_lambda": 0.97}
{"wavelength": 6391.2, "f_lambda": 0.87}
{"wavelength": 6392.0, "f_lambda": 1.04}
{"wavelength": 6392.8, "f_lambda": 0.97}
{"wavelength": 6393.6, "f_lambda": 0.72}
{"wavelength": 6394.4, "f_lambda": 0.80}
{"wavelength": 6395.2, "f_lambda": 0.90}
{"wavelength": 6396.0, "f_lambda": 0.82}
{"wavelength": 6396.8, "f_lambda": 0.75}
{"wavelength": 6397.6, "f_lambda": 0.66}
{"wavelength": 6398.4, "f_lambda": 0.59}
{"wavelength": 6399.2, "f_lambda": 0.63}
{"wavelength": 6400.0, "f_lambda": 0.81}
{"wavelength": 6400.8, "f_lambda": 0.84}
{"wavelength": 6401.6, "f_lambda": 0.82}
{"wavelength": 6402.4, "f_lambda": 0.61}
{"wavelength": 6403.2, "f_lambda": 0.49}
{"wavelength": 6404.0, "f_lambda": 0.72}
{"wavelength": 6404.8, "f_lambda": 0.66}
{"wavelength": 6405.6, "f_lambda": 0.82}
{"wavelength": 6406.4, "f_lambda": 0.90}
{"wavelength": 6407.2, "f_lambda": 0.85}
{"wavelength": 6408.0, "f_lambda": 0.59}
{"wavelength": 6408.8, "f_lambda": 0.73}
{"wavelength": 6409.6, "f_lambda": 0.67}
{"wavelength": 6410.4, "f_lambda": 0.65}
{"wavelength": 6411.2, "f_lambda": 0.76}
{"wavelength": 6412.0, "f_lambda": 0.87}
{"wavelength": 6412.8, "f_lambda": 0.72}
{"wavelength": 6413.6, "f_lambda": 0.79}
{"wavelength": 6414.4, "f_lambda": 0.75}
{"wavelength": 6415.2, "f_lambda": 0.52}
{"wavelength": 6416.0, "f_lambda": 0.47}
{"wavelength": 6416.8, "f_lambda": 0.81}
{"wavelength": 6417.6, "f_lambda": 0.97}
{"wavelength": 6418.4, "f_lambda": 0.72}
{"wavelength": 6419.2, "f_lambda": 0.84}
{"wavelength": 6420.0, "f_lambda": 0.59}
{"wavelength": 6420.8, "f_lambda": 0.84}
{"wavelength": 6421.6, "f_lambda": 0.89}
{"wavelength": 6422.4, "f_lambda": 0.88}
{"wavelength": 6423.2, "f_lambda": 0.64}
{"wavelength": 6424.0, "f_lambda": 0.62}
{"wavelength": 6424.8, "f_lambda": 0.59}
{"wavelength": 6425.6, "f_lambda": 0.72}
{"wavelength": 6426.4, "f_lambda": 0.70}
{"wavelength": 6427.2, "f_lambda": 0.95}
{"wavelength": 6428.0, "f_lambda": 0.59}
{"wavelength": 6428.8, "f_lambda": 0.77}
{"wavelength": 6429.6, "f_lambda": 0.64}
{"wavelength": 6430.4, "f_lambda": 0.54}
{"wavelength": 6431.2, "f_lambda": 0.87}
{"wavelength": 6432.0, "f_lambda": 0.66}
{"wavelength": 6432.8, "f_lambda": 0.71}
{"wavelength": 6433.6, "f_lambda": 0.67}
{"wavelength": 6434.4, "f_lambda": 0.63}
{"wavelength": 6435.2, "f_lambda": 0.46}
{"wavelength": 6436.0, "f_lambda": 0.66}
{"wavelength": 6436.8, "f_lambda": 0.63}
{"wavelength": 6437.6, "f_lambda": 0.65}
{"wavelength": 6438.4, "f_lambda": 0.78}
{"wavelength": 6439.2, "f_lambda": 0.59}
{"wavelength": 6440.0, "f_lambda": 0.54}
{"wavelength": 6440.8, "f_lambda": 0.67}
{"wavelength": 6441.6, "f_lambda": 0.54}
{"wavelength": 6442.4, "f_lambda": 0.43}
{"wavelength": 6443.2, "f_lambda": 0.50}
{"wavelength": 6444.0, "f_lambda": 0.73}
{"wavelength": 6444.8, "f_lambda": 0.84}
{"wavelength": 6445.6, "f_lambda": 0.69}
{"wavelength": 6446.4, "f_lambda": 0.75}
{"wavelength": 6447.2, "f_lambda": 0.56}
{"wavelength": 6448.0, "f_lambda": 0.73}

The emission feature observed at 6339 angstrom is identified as C IV 1549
